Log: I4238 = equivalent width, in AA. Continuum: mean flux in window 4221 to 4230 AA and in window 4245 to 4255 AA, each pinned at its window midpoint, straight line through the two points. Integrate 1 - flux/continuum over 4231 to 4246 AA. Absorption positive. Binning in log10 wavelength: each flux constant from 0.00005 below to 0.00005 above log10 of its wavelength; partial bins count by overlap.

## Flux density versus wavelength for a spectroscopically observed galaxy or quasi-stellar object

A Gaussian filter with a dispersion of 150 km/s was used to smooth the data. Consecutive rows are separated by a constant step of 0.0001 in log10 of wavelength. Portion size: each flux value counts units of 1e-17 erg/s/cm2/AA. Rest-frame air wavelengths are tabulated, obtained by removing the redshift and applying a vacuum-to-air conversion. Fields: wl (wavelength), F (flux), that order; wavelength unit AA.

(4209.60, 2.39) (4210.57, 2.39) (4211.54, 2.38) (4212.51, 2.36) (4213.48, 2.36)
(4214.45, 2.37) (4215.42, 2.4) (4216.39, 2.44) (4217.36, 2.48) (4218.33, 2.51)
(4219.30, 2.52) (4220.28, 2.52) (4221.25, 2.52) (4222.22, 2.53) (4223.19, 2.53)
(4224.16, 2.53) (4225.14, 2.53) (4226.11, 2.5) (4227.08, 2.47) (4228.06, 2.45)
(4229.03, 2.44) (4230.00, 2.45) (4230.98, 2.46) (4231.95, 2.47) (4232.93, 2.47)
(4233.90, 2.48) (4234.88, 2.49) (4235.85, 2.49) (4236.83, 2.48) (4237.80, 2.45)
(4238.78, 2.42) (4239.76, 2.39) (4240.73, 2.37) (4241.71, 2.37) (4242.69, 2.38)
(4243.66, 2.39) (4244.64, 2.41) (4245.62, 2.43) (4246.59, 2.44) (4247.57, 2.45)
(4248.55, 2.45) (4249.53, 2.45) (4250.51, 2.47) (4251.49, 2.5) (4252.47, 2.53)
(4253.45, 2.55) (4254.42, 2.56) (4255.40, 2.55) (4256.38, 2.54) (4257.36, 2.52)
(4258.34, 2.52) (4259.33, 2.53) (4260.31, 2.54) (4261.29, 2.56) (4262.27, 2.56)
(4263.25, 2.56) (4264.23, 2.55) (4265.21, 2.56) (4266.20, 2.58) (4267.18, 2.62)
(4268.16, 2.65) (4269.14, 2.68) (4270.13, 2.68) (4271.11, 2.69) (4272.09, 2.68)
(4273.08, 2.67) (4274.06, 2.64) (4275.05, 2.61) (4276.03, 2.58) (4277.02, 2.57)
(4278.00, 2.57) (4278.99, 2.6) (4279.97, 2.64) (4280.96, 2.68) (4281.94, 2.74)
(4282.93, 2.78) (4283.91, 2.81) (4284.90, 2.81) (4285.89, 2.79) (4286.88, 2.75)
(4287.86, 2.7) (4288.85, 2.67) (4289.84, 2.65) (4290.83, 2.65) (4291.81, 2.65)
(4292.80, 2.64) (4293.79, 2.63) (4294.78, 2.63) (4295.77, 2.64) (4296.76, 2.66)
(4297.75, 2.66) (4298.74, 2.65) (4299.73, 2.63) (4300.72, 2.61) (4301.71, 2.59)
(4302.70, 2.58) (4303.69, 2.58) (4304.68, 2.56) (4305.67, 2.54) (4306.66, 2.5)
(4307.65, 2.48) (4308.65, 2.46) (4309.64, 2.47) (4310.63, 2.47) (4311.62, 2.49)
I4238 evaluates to 0.3 AA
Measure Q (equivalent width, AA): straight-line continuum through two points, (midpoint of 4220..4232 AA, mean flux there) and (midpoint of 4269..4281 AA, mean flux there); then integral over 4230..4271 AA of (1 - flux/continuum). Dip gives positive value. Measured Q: 1.0 AA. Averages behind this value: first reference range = 2.49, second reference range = 2.63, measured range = 2.5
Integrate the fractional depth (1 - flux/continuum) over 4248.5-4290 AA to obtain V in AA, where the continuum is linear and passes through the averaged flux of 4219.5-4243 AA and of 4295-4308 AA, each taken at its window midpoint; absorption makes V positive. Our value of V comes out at -1.3 AA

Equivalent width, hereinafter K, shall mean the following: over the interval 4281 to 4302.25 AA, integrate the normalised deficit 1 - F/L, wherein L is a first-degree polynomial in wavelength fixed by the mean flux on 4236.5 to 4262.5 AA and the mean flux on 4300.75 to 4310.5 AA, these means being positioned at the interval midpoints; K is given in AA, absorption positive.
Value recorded -1.4 AA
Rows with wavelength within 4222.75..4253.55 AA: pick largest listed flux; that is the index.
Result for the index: 2.55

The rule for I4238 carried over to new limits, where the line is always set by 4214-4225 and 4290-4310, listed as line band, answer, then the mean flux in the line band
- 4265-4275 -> -0.4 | 2.64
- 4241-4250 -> 0.4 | 2.42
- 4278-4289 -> -0.6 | 2.72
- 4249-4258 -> 0.0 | 2.52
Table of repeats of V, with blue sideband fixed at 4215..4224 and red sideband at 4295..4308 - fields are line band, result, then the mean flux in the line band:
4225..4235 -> 0.2 AA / 2.47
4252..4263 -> 0.0 AA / 2.54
